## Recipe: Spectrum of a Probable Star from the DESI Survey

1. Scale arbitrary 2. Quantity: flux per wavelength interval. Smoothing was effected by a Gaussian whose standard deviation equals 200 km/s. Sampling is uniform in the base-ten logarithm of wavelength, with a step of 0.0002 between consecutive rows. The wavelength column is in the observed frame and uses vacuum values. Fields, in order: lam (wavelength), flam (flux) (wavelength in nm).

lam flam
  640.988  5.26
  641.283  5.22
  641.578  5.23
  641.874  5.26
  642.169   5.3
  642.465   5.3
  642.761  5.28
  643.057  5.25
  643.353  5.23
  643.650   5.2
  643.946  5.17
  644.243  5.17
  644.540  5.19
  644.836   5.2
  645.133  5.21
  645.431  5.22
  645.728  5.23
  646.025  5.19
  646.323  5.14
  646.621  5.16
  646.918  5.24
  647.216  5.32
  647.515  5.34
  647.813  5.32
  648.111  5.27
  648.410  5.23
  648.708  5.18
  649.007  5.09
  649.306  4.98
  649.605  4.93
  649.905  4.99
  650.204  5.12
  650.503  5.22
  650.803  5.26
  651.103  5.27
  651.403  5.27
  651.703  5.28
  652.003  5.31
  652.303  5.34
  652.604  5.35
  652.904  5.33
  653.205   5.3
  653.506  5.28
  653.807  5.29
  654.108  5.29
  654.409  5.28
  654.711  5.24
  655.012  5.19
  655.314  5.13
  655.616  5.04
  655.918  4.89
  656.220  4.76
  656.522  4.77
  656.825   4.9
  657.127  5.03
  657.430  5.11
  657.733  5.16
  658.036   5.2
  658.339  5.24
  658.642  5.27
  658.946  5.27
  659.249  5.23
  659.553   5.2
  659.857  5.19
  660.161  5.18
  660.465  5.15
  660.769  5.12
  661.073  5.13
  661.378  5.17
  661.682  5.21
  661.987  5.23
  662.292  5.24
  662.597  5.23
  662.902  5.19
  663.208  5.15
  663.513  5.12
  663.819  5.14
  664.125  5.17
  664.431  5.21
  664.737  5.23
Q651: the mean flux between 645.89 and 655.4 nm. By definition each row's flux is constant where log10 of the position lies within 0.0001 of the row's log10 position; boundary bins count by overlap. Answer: 5.22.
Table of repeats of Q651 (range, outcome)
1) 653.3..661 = 5.14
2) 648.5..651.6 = 5.14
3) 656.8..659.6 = 5.17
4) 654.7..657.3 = 4.98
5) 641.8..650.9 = 5.2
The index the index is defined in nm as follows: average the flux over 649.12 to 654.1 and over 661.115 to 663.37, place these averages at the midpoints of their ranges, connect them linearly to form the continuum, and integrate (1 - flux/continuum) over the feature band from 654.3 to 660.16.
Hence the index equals 0.11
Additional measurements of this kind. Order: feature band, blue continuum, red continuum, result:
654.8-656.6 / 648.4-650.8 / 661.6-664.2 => 0.05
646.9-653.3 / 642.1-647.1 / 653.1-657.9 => -0.08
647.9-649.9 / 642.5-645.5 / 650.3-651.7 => 0.05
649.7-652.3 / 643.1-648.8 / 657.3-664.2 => 0.00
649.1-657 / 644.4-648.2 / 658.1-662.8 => 0.10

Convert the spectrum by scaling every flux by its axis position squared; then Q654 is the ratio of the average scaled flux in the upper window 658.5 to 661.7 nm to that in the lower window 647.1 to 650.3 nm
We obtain 1.04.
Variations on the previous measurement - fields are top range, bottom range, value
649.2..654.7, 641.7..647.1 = 1.03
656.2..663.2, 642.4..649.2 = 1.03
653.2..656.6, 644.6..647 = 1.01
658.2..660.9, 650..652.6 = 1.02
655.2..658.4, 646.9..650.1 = 1.00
